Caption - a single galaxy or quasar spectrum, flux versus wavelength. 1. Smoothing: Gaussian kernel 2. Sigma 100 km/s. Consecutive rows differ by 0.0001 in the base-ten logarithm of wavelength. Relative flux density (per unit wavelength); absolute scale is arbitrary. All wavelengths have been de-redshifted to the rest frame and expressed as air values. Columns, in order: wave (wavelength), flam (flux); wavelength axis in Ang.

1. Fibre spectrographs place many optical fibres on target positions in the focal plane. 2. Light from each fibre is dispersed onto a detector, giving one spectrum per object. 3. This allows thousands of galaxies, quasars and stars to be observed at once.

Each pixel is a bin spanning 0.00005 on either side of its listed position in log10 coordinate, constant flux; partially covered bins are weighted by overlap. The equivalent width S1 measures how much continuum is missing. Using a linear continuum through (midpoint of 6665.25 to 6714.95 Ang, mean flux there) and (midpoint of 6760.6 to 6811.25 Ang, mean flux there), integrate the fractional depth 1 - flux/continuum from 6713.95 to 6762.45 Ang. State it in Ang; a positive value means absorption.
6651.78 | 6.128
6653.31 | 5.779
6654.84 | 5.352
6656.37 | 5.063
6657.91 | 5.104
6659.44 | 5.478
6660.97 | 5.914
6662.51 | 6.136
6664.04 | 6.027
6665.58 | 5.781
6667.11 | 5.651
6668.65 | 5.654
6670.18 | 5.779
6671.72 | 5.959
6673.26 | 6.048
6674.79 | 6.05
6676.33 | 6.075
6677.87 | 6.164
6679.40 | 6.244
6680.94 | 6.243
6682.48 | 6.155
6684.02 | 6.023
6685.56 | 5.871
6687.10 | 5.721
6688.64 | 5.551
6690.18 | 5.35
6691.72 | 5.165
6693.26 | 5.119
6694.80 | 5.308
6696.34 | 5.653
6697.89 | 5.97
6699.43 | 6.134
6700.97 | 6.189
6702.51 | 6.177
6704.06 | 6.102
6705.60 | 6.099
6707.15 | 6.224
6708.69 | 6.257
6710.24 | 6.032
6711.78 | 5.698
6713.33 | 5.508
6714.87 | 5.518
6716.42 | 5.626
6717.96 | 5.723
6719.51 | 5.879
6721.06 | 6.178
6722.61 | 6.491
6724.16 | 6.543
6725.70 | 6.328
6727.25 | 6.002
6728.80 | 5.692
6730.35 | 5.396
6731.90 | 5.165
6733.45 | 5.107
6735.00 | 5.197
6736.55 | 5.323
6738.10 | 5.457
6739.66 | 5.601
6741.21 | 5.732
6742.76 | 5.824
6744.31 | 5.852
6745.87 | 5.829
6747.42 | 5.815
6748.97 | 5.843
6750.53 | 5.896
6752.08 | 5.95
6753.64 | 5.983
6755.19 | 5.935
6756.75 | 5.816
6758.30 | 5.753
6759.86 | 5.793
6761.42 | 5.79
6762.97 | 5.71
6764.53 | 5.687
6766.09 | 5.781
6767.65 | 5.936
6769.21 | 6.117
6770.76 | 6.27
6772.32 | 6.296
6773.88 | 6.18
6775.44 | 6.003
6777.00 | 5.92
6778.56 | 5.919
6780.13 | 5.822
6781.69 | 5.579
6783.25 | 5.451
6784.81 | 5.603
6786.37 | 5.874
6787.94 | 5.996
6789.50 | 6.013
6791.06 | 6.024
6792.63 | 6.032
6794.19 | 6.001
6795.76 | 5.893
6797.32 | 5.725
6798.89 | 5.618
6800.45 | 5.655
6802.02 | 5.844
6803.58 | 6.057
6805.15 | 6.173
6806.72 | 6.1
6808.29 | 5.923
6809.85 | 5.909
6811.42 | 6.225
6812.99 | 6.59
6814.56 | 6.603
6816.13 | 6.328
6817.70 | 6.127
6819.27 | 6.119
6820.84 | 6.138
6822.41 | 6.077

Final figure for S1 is 0.9 Ang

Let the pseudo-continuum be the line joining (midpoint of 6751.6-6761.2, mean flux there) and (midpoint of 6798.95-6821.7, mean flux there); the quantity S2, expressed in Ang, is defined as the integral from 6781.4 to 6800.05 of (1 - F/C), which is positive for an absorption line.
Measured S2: 0.62 Ang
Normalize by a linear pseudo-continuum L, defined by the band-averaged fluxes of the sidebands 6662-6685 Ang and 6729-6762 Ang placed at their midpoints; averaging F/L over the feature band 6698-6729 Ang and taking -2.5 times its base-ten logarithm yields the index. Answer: -0.04 mag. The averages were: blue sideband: 6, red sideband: 5.67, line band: 6.03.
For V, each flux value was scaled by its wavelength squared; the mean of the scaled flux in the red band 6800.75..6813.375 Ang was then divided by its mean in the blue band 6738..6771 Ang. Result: 1.06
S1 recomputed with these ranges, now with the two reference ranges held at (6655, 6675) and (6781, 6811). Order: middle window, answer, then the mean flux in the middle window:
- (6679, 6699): 0.1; 5.72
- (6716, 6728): -0.7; 6.11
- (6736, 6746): 0.3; 5.65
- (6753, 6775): -0.4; 5.93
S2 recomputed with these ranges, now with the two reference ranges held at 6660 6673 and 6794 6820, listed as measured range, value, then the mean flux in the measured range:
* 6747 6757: 0.1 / 5.9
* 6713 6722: 0.3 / 5.76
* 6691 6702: 0.4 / 5.67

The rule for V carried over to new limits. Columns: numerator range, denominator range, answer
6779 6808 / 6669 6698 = 1.04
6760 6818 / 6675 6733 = 1.04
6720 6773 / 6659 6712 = 1.01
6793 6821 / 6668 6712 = 1.06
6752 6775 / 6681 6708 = 1.04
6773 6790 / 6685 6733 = 1.03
